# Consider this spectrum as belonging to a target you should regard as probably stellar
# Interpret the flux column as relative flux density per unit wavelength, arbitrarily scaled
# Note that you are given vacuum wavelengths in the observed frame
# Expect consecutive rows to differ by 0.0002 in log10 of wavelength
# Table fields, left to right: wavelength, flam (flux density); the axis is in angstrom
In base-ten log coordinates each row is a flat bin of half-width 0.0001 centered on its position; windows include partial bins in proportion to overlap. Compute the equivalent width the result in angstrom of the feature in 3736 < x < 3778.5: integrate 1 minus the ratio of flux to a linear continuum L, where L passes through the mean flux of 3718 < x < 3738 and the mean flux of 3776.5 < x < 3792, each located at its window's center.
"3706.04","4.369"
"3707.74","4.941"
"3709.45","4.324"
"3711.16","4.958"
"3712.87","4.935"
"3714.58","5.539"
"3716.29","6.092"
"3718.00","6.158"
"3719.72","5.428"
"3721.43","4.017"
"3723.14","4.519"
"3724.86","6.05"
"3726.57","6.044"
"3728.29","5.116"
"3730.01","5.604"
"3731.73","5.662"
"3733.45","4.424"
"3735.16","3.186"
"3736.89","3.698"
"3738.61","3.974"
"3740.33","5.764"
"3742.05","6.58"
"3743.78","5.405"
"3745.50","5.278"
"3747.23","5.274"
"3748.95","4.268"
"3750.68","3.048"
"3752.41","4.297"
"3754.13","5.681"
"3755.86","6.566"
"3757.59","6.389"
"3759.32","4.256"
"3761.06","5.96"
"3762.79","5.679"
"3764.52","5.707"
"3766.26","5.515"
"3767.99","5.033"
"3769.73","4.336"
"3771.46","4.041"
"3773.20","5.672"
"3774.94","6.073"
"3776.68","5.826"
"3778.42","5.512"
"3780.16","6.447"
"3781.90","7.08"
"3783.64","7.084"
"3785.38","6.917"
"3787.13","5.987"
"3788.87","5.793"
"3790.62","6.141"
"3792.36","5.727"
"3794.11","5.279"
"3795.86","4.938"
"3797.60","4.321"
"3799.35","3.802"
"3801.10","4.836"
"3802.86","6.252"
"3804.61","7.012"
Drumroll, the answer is 3.4 angstrom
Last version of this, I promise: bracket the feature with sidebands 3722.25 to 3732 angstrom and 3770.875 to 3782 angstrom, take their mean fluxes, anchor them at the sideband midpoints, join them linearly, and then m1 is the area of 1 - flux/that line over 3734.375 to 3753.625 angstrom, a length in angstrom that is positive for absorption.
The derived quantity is 3.23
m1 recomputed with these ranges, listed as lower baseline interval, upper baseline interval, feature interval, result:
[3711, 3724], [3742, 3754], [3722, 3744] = -0.2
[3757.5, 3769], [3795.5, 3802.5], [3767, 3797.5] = -4.7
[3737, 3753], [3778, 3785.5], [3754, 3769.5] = 0.1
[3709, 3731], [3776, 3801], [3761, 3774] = 1.0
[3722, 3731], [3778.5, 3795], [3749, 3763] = 1.6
